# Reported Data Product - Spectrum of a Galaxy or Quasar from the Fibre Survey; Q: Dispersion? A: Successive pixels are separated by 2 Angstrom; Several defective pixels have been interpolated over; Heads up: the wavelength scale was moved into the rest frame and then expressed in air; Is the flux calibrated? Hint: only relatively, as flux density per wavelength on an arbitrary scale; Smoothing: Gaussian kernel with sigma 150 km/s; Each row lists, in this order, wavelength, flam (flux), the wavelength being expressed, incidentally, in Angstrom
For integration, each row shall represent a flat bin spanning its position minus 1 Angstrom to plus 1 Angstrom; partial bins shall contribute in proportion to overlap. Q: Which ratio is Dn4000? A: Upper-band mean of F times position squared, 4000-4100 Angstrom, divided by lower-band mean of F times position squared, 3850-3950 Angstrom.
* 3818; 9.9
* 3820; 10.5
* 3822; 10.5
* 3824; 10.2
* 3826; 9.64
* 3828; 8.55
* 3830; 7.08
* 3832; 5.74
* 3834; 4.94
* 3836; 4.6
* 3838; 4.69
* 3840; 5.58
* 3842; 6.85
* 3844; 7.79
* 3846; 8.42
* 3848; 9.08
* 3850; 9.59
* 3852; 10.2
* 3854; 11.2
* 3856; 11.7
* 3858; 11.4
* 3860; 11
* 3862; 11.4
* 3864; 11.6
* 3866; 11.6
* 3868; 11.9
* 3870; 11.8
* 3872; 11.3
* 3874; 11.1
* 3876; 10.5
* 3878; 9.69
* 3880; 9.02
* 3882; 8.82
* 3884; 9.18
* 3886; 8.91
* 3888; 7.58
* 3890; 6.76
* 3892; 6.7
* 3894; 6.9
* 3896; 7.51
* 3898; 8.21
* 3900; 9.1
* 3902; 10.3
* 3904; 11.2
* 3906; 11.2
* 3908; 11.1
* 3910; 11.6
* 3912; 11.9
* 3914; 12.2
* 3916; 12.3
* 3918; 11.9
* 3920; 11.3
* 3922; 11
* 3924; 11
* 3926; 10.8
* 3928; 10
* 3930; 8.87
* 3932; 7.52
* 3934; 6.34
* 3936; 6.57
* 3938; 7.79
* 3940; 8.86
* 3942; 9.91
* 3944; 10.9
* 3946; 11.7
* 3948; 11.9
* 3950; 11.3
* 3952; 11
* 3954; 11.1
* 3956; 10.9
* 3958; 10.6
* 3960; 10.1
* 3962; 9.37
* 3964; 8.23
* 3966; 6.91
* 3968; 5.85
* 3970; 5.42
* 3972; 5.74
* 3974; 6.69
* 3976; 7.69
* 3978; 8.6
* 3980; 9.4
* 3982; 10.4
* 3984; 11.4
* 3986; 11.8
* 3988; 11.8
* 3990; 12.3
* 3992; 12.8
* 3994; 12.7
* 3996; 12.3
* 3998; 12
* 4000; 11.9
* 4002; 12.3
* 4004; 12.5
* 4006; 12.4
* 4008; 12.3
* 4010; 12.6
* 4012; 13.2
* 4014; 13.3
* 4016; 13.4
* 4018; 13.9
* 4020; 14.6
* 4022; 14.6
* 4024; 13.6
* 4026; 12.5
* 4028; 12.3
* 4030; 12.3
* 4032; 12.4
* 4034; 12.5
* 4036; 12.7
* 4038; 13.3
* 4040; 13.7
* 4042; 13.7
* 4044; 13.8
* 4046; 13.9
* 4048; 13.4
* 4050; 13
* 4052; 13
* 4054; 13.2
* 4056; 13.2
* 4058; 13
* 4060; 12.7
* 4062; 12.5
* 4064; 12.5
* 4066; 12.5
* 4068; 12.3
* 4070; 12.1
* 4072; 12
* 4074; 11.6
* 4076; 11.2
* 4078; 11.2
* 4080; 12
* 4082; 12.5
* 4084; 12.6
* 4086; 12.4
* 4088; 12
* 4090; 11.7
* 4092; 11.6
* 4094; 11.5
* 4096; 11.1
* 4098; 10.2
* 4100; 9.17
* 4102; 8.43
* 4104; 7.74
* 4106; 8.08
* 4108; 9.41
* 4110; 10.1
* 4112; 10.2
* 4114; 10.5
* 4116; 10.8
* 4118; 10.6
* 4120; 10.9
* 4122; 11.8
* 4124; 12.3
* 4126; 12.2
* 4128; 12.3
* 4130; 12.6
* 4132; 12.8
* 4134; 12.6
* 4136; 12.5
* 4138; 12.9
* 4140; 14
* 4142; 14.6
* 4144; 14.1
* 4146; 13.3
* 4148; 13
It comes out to 1.3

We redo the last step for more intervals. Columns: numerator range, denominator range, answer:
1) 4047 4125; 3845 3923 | 1.24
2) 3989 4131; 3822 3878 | 1.45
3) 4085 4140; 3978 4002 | 1.02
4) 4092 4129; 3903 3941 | 1.13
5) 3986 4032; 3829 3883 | 1.50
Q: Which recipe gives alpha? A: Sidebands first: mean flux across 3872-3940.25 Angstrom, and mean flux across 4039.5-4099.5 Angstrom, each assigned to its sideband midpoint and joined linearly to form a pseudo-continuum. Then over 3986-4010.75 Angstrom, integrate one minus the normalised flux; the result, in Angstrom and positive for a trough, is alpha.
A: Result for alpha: -2.6 Angstrom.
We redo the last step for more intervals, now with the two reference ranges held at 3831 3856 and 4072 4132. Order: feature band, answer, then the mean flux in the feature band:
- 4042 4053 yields -3.35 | 13.4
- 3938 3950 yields -2.09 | 10.5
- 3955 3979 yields 3.13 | 8.01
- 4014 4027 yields -4.96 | 13.7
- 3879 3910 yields -2.49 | 8.92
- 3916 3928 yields -3.59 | 11.2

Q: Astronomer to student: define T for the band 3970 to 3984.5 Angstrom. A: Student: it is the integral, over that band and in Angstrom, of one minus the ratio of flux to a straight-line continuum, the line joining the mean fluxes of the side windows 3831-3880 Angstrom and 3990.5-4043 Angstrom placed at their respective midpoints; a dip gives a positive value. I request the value 4.6 Angstrom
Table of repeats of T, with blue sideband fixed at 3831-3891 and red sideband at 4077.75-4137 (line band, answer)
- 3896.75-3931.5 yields -4.3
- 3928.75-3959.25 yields 0.4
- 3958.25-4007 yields 0.5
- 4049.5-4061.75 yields -2.6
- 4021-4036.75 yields -3.6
